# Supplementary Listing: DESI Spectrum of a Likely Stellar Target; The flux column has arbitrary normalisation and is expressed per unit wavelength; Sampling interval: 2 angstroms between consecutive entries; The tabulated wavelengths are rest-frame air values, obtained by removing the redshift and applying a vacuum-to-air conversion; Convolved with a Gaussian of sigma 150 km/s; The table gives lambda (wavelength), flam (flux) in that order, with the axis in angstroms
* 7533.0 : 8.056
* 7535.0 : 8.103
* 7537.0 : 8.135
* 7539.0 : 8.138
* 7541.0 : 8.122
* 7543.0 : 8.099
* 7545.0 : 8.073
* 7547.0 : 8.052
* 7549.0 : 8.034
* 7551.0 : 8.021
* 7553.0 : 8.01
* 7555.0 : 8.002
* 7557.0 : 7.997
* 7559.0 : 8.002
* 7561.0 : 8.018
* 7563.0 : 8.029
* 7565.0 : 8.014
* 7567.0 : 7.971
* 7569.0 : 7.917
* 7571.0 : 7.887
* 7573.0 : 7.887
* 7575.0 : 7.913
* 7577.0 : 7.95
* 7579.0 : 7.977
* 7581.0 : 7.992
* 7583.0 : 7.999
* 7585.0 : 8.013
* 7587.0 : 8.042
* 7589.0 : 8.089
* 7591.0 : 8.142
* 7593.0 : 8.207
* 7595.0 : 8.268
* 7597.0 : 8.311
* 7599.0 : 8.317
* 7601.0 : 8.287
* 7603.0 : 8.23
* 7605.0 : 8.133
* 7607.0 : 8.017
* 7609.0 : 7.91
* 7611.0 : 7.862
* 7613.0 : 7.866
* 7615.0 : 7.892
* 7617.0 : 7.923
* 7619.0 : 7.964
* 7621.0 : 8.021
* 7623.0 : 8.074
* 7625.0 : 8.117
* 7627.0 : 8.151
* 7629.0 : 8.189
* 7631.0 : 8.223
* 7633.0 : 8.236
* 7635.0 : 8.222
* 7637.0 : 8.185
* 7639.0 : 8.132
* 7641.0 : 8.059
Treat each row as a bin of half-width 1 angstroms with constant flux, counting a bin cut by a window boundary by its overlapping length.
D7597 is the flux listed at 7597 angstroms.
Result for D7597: 8.311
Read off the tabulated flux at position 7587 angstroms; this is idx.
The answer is 8.042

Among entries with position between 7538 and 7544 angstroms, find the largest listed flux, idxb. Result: 8.138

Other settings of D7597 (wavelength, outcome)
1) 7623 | 8.074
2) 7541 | 8.122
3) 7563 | 8.029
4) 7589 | 8.089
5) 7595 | 8.268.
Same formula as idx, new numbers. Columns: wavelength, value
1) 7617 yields 7.923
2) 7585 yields 8.013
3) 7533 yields 8.056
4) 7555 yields 8.002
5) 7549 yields 8.034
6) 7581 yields 7.992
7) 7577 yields 7.95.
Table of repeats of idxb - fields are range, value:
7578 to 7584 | 7.999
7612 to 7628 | 8.151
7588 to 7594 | 8.207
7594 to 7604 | 8.317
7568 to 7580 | 7.977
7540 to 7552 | 8.122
